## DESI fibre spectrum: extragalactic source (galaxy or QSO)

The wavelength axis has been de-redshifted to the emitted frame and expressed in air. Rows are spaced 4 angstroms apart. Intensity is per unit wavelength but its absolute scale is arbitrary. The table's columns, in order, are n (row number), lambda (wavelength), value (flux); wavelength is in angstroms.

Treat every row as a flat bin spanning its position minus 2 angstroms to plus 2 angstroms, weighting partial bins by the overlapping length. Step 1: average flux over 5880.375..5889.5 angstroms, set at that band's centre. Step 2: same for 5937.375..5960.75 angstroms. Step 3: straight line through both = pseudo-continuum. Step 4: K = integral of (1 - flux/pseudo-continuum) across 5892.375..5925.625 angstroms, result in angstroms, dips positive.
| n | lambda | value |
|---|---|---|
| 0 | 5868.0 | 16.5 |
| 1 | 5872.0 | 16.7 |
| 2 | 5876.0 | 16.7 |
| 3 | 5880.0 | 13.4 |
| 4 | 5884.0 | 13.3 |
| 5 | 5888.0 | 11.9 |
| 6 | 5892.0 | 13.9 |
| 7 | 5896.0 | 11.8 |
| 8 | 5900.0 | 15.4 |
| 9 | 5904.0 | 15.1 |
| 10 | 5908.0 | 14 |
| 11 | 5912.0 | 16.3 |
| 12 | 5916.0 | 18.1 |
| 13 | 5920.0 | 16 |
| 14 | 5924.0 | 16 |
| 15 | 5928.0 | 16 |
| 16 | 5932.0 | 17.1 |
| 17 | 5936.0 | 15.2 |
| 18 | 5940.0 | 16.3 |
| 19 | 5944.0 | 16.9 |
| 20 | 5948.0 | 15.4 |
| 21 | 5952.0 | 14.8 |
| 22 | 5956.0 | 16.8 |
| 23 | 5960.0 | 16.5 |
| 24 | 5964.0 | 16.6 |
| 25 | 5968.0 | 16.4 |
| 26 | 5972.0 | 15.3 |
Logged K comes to -2.9 angstroms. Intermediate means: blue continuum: 12.8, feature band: 15.3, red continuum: 16.1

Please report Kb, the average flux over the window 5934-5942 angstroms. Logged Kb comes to 15.8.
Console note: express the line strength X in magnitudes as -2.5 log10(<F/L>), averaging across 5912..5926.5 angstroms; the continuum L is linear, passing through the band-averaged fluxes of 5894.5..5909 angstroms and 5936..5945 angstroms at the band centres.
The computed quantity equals -0.105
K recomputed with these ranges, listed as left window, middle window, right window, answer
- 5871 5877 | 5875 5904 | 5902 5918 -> 4.6 angstroms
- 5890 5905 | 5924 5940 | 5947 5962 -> -1.0 angstroms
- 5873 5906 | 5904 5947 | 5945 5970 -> -2.8 angstroms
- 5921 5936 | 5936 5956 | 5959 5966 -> 0.6 angstroms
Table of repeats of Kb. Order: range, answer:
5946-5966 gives 16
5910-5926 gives 16.6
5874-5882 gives 15.1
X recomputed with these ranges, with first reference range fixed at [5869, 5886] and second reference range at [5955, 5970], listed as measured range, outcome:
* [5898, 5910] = 0.05 mag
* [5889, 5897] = 0.19 mag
